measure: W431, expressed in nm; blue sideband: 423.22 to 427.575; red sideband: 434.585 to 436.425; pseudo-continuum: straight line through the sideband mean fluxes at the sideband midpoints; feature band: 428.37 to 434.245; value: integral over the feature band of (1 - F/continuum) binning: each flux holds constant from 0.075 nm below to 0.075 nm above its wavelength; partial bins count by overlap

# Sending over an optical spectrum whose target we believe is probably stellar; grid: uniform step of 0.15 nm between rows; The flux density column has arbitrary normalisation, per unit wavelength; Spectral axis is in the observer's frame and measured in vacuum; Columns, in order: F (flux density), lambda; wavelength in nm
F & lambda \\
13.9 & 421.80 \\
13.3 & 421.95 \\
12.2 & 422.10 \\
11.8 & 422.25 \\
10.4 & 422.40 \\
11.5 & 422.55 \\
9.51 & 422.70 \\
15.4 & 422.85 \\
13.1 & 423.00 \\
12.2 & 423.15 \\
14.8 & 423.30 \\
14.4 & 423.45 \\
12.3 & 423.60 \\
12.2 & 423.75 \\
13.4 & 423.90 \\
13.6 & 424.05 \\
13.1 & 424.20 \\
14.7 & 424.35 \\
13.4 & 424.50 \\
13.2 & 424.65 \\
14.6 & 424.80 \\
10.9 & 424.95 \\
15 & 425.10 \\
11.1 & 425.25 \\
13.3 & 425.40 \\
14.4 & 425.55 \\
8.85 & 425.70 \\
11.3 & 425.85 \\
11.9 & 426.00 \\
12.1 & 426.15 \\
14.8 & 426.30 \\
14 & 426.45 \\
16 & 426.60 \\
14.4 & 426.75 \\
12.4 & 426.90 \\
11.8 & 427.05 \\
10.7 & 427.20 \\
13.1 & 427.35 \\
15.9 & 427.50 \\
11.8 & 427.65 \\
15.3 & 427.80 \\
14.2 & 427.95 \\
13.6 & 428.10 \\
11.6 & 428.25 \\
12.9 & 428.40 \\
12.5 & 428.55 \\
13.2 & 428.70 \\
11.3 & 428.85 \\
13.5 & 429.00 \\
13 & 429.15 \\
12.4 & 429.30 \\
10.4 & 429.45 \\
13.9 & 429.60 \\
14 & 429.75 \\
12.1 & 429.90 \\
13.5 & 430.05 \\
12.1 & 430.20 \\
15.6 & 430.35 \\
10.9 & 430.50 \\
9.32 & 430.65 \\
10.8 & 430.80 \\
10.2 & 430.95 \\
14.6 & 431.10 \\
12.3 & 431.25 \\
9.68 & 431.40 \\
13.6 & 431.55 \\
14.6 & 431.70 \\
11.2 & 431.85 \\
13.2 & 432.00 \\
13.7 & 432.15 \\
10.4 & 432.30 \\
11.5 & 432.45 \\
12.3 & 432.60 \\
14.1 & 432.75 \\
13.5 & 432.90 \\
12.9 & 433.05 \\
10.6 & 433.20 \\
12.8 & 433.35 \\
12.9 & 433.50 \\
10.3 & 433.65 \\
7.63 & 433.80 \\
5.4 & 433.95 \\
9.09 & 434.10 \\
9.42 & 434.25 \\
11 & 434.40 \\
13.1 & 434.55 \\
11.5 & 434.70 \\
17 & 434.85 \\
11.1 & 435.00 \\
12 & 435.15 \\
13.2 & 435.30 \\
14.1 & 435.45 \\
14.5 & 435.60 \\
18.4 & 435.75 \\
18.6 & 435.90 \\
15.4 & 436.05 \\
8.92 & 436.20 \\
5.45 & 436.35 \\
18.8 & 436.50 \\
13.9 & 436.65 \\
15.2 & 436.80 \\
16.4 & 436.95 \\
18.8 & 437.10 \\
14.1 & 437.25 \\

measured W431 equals 0.58 nm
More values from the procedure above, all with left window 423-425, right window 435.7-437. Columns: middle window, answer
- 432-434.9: 0.543 nm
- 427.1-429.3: 0.112 nm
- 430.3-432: 0.232 nm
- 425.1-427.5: 0.120 nm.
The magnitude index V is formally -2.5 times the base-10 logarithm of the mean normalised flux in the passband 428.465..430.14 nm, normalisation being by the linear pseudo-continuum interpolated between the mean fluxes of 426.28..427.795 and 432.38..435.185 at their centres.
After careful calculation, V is 0.01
